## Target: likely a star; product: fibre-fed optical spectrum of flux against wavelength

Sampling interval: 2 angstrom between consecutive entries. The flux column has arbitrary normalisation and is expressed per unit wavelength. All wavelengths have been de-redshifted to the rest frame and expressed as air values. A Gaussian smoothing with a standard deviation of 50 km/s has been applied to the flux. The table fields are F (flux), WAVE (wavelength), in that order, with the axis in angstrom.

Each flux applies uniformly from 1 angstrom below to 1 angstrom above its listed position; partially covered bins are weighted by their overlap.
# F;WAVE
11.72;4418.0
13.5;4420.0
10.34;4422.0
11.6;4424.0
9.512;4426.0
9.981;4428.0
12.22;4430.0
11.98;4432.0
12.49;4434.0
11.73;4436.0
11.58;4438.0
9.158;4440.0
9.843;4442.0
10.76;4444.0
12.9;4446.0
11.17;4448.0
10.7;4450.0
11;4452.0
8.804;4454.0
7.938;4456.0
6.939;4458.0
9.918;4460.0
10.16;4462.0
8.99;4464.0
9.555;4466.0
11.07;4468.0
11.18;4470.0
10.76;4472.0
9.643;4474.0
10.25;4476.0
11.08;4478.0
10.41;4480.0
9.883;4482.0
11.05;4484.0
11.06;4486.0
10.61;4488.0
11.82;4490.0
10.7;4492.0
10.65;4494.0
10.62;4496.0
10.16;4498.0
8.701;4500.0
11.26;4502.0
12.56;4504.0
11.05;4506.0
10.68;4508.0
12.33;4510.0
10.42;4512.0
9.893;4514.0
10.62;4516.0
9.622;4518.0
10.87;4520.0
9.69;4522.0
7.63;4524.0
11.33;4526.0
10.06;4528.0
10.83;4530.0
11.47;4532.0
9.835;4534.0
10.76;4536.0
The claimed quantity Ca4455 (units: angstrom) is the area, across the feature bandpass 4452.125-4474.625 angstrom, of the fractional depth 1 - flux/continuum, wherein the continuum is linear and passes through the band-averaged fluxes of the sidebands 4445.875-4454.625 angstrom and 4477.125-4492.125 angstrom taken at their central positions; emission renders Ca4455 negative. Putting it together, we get 2.5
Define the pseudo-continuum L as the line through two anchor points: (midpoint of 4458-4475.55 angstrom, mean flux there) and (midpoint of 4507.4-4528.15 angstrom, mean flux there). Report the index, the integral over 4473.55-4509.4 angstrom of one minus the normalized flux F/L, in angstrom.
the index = -2.1 angstrom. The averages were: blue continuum 9.98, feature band 10.7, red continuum 10.3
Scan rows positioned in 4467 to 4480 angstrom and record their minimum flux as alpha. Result 9.643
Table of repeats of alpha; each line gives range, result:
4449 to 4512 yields 6.939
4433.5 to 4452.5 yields 9.158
